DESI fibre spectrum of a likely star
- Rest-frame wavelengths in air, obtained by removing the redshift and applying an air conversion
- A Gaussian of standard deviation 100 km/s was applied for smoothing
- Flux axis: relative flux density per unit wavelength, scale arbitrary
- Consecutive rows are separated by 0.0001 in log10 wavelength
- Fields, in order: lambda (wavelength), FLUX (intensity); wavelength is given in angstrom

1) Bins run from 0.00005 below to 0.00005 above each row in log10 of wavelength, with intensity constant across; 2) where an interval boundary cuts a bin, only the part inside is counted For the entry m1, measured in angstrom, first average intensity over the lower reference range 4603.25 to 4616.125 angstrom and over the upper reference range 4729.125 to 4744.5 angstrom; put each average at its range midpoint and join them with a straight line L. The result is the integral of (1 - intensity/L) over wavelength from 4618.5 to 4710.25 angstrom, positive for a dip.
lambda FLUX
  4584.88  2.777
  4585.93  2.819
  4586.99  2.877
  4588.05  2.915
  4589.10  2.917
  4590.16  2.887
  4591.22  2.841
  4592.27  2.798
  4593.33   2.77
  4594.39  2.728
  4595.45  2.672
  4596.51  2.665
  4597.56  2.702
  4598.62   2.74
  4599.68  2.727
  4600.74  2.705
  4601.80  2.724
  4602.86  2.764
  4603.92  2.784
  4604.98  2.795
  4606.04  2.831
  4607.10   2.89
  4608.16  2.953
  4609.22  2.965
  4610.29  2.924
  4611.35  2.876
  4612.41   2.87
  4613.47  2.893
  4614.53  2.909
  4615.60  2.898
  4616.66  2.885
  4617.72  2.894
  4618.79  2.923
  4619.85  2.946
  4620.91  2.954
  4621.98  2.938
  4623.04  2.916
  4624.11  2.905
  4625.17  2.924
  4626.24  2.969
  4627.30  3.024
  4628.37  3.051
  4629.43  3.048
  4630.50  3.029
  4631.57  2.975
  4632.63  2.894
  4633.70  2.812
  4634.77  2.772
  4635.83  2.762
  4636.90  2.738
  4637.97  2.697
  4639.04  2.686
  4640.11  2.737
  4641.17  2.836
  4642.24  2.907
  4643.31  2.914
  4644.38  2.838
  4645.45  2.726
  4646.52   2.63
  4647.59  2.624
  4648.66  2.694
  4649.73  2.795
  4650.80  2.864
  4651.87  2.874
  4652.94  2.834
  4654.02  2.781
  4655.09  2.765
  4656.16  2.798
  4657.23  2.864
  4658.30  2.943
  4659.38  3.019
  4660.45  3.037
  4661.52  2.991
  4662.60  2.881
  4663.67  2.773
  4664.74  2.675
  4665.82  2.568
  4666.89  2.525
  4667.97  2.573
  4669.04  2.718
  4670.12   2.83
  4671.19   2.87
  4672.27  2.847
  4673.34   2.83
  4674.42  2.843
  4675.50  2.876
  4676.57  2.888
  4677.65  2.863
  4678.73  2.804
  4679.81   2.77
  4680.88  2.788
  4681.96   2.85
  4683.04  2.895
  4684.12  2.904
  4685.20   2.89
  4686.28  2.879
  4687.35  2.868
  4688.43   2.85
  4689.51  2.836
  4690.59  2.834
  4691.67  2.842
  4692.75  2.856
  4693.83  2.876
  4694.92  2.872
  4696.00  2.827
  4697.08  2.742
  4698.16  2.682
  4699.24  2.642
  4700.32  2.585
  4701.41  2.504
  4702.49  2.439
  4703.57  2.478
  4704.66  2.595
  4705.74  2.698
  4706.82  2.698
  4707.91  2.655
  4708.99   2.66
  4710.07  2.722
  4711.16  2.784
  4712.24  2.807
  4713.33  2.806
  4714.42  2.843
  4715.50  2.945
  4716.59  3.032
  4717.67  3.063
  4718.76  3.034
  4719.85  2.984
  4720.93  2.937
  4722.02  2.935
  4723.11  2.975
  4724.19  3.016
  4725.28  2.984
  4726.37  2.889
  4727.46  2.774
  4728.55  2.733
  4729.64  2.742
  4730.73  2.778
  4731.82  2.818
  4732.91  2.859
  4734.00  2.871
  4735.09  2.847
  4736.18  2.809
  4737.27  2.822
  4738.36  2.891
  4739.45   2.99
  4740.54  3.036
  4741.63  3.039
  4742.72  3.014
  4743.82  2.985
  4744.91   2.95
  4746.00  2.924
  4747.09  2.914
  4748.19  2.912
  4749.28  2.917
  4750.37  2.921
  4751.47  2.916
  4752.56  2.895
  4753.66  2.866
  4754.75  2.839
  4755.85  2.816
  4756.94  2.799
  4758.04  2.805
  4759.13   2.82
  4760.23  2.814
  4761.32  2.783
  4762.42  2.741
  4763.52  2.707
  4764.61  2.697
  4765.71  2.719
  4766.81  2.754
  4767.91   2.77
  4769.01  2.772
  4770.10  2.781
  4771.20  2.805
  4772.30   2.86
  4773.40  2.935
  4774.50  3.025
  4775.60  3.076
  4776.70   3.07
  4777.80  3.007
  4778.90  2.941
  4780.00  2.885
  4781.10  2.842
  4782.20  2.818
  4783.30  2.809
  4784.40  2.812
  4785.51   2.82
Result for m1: 2.5 angstrom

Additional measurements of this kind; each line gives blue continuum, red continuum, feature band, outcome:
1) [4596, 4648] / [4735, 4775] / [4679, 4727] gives 0.74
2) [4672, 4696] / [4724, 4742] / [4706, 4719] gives 0.15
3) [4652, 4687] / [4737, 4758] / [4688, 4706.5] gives 0.93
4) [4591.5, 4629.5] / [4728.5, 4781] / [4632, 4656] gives 0.66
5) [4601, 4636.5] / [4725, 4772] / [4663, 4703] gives 1.35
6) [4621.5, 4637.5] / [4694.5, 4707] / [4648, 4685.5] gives -0.62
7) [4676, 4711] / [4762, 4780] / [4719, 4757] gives -1.15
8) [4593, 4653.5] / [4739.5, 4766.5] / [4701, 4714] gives 0.91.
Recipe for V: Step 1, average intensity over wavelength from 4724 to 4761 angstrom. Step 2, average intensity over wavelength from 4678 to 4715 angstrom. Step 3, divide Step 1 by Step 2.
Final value 1.0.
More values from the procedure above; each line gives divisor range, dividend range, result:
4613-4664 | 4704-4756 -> 1.00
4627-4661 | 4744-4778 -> 1.01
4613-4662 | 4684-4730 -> 0.98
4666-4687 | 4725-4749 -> 1.03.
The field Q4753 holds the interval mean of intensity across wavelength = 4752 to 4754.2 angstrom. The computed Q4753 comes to 2.88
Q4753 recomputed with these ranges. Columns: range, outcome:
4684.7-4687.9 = 2.89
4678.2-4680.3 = 2.78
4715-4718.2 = 3.02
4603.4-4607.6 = 2.83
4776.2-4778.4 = 3.04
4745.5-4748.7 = 2.91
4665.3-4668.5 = 2.55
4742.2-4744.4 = 2.99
